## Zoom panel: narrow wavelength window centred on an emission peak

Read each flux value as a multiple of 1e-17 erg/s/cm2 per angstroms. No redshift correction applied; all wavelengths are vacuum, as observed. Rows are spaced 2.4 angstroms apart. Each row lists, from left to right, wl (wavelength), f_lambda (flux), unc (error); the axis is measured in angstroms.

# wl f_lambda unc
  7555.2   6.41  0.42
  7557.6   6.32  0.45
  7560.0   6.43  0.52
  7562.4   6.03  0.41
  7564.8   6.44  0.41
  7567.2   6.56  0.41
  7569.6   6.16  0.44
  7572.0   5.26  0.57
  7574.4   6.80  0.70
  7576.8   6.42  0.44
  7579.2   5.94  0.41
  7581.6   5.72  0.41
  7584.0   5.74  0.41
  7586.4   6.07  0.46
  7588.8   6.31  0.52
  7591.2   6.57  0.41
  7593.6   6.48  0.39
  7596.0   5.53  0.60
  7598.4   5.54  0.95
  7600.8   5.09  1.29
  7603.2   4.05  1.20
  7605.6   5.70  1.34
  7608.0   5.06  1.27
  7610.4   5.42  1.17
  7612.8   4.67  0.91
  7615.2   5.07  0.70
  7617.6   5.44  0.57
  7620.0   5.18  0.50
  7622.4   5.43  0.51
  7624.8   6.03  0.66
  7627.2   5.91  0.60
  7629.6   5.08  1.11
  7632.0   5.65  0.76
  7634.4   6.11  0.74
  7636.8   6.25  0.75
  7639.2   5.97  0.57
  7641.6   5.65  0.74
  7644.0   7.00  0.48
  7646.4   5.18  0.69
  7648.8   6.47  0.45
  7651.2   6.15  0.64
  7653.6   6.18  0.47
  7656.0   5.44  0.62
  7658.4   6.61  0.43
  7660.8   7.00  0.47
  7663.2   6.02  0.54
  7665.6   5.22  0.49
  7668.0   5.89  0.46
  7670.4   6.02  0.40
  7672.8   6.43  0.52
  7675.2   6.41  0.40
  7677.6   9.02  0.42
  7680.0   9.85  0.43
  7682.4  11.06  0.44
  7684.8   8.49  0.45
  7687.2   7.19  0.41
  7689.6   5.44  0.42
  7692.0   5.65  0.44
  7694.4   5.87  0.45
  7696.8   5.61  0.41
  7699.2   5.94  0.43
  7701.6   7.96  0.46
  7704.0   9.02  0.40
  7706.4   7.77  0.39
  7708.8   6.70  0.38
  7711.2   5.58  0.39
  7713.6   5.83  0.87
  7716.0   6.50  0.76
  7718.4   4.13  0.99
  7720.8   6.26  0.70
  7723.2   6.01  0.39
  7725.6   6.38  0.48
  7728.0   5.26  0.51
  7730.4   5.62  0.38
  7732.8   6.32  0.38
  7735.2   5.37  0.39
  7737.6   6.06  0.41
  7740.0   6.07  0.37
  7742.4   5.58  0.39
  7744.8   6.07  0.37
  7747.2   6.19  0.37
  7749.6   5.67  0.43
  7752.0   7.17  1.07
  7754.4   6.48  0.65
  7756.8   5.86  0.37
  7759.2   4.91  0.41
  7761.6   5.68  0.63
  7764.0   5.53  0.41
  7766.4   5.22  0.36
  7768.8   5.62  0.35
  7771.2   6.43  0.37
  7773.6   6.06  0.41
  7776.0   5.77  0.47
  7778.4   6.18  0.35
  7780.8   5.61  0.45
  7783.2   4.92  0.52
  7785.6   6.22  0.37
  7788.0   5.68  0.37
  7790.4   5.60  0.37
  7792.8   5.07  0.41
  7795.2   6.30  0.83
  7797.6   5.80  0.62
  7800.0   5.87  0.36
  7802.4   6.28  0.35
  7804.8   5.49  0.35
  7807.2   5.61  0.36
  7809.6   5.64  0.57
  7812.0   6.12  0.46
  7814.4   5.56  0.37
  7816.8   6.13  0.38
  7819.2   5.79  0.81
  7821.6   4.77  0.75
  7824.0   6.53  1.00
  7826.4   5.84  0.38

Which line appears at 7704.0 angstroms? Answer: [N II]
